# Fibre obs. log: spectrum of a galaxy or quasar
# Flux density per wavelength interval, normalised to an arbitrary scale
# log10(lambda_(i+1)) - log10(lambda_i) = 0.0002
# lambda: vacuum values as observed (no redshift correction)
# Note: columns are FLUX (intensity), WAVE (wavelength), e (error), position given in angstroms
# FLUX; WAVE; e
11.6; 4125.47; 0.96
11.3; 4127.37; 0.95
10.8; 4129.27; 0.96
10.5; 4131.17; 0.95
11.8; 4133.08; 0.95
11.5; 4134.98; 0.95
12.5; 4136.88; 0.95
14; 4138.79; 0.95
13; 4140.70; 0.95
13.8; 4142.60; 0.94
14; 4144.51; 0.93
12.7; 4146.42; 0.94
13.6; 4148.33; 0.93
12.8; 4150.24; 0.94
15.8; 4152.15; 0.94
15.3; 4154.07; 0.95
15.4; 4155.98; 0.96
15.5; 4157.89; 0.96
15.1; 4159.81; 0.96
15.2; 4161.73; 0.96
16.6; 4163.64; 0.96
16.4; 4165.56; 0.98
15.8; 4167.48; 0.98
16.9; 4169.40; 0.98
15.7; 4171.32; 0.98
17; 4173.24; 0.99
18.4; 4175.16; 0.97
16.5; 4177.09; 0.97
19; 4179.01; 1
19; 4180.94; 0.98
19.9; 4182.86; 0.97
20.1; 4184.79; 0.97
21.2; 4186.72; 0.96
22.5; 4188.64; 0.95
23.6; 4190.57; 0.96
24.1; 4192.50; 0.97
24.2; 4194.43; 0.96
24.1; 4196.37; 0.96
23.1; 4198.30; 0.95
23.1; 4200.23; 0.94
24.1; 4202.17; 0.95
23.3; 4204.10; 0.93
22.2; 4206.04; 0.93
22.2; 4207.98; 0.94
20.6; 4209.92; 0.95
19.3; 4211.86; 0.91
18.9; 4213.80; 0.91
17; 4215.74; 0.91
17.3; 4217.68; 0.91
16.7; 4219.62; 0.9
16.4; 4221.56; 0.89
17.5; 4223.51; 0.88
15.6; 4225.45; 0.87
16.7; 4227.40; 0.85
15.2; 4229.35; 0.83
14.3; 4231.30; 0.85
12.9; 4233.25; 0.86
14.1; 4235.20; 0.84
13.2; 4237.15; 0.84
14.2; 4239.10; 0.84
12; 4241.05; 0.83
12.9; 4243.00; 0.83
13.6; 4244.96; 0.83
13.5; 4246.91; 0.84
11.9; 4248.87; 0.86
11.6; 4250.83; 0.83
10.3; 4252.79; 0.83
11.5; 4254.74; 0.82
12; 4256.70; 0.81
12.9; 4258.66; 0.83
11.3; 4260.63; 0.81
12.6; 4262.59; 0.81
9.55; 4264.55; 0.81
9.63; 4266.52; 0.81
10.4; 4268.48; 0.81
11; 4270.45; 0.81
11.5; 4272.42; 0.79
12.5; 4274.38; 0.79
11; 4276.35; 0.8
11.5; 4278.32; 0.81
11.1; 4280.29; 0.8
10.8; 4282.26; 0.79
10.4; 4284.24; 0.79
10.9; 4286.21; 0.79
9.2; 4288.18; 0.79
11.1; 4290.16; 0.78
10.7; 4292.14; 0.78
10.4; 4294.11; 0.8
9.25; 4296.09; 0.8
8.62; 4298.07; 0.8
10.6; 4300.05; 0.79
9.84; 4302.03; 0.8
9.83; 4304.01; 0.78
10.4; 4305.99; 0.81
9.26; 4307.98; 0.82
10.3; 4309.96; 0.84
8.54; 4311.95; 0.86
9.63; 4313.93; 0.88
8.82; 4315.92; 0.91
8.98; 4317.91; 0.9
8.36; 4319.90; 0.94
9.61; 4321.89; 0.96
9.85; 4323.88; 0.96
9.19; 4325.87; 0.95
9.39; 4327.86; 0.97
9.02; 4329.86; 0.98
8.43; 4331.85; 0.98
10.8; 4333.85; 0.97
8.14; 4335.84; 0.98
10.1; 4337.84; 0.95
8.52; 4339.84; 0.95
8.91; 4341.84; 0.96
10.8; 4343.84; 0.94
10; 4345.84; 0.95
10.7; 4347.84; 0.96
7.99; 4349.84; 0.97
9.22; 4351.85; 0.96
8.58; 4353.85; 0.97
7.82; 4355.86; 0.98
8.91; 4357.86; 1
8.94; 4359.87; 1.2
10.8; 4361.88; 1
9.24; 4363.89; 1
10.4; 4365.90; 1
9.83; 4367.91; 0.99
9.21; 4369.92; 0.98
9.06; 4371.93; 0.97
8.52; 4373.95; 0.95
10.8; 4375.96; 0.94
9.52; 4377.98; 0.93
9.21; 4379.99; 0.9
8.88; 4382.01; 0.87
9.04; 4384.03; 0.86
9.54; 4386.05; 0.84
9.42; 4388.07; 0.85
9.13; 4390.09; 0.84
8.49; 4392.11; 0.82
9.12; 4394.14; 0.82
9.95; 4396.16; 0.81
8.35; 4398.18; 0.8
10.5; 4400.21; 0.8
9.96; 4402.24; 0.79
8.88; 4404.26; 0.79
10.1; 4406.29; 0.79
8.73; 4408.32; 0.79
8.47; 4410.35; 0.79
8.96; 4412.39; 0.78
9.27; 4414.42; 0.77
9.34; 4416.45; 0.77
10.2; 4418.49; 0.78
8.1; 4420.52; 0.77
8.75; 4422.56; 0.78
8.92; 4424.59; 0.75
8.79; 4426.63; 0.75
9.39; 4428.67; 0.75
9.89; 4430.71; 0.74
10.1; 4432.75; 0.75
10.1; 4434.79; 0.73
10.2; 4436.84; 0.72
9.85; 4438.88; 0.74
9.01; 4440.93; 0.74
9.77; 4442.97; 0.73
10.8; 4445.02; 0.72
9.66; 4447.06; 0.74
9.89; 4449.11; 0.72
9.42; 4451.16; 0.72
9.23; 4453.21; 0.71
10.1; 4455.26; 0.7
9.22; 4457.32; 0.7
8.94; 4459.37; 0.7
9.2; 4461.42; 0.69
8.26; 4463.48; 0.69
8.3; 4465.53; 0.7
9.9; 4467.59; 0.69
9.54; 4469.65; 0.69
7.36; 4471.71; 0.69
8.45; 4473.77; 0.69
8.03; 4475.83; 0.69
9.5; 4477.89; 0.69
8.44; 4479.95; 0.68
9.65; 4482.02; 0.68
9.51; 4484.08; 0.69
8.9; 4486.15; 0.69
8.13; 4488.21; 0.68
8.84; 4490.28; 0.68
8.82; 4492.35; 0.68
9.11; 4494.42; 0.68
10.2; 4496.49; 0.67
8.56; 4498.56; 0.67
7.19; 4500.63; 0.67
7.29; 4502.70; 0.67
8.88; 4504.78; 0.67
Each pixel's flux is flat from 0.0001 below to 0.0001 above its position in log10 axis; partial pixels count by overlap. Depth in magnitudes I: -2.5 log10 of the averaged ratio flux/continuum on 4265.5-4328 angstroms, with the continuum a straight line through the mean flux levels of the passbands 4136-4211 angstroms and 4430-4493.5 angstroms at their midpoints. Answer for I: 0.38 mag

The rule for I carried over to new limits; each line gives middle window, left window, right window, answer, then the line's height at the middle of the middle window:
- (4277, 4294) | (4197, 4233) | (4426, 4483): 0.45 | 16.1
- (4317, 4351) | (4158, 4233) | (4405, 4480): 0.40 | 13.5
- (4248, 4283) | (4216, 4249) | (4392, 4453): 0.22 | 13.8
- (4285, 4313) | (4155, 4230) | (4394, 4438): 0.41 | 14.4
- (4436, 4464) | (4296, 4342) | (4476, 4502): -0.07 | 8.97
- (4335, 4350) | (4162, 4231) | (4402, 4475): 0.36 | 13.3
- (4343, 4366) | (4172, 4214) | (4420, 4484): 0.41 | 13.8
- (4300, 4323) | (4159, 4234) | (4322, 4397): 0.27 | 12.2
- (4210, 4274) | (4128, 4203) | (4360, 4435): 0.06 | 14.5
